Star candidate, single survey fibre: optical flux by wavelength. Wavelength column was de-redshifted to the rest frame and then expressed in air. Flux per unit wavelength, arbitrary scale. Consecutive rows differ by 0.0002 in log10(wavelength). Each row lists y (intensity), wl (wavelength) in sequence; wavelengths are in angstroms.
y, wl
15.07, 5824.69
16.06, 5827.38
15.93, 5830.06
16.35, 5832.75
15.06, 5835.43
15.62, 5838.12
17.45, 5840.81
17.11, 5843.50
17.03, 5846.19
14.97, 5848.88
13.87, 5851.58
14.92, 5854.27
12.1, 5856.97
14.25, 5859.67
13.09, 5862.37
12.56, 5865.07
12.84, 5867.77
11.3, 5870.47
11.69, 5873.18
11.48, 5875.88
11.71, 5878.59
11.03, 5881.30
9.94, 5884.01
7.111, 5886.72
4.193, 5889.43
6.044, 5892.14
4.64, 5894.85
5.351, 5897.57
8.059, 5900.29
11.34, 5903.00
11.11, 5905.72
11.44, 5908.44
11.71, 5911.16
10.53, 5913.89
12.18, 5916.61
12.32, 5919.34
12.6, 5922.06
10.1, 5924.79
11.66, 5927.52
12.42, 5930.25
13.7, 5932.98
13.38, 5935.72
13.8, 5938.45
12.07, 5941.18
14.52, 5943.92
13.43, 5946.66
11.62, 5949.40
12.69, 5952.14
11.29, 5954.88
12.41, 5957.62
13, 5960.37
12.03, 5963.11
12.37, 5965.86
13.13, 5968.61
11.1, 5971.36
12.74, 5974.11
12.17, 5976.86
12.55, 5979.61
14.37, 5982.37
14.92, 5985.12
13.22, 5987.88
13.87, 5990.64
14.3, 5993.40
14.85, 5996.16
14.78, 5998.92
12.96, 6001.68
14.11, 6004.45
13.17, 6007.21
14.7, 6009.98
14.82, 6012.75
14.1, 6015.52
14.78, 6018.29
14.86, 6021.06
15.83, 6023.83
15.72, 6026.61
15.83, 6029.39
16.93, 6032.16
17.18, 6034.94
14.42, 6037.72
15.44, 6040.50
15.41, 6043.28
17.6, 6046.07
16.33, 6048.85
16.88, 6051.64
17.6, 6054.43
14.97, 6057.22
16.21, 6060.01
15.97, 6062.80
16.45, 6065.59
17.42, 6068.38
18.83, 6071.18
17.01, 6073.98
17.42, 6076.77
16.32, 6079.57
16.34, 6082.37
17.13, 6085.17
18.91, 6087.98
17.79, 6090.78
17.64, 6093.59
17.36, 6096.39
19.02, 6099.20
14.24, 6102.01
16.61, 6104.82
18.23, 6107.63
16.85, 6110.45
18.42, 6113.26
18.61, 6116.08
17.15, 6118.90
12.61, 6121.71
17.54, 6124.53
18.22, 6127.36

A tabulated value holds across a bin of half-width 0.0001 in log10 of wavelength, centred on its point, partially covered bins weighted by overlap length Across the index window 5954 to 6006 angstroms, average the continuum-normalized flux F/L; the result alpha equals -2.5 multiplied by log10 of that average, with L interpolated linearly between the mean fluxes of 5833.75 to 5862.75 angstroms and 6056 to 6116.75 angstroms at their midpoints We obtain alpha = 0.23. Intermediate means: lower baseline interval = 15.1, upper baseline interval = 17.2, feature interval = 13.2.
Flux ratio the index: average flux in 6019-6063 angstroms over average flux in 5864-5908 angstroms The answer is 1.7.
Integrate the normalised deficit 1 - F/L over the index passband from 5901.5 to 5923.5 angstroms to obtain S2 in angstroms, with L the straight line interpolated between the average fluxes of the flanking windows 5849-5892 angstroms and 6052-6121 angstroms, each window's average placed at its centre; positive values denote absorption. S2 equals 1.59 angstroms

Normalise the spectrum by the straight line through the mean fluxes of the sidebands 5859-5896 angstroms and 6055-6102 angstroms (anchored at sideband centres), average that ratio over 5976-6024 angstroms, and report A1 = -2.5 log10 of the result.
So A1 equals 0.02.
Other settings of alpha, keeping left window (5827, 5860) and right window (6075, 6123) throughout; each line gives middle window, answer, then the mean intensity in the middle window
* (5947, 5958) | 0.31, 12.1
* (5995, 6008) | 0.18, 14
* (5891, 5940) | 0.43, 10.7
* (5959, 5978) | 0.30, 12.4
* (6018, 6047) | 0.06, 15.8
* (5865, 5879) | 0.30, 11.9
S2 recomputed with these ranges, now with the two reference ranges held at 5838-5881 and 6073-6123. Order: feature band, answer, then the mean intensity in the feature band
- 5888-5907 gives 9.4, 7.24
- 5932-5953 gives 2.5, 13.1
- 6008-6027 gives 1.3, 14.9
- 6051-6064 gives 0.2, 16.3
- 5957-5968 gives 2.0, 12.5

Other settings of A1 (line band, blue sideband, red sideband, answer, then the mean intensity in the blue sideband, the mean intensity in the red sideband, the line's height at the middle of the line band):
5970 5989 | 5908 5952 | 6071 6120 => 0.07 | 12.4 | 17.4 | 13.9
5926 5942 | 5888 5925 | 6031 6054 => -0.19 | 9.38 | 16.3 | 10.8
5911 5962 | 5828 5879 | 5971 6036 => 0.16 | 14.2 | 14.4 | 14.3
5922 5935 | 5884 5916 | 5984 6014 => -0.19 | 8.49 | 14.1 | 10.1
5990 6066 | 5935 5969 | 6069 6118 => -0.01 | 12.7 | 17.4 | 15.3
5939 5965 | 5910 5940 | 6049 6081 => 0.04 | 12.2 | 16.8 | 13.1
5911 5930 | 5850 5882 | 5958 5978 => 0.08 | 12.6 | 12.4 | 12.5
